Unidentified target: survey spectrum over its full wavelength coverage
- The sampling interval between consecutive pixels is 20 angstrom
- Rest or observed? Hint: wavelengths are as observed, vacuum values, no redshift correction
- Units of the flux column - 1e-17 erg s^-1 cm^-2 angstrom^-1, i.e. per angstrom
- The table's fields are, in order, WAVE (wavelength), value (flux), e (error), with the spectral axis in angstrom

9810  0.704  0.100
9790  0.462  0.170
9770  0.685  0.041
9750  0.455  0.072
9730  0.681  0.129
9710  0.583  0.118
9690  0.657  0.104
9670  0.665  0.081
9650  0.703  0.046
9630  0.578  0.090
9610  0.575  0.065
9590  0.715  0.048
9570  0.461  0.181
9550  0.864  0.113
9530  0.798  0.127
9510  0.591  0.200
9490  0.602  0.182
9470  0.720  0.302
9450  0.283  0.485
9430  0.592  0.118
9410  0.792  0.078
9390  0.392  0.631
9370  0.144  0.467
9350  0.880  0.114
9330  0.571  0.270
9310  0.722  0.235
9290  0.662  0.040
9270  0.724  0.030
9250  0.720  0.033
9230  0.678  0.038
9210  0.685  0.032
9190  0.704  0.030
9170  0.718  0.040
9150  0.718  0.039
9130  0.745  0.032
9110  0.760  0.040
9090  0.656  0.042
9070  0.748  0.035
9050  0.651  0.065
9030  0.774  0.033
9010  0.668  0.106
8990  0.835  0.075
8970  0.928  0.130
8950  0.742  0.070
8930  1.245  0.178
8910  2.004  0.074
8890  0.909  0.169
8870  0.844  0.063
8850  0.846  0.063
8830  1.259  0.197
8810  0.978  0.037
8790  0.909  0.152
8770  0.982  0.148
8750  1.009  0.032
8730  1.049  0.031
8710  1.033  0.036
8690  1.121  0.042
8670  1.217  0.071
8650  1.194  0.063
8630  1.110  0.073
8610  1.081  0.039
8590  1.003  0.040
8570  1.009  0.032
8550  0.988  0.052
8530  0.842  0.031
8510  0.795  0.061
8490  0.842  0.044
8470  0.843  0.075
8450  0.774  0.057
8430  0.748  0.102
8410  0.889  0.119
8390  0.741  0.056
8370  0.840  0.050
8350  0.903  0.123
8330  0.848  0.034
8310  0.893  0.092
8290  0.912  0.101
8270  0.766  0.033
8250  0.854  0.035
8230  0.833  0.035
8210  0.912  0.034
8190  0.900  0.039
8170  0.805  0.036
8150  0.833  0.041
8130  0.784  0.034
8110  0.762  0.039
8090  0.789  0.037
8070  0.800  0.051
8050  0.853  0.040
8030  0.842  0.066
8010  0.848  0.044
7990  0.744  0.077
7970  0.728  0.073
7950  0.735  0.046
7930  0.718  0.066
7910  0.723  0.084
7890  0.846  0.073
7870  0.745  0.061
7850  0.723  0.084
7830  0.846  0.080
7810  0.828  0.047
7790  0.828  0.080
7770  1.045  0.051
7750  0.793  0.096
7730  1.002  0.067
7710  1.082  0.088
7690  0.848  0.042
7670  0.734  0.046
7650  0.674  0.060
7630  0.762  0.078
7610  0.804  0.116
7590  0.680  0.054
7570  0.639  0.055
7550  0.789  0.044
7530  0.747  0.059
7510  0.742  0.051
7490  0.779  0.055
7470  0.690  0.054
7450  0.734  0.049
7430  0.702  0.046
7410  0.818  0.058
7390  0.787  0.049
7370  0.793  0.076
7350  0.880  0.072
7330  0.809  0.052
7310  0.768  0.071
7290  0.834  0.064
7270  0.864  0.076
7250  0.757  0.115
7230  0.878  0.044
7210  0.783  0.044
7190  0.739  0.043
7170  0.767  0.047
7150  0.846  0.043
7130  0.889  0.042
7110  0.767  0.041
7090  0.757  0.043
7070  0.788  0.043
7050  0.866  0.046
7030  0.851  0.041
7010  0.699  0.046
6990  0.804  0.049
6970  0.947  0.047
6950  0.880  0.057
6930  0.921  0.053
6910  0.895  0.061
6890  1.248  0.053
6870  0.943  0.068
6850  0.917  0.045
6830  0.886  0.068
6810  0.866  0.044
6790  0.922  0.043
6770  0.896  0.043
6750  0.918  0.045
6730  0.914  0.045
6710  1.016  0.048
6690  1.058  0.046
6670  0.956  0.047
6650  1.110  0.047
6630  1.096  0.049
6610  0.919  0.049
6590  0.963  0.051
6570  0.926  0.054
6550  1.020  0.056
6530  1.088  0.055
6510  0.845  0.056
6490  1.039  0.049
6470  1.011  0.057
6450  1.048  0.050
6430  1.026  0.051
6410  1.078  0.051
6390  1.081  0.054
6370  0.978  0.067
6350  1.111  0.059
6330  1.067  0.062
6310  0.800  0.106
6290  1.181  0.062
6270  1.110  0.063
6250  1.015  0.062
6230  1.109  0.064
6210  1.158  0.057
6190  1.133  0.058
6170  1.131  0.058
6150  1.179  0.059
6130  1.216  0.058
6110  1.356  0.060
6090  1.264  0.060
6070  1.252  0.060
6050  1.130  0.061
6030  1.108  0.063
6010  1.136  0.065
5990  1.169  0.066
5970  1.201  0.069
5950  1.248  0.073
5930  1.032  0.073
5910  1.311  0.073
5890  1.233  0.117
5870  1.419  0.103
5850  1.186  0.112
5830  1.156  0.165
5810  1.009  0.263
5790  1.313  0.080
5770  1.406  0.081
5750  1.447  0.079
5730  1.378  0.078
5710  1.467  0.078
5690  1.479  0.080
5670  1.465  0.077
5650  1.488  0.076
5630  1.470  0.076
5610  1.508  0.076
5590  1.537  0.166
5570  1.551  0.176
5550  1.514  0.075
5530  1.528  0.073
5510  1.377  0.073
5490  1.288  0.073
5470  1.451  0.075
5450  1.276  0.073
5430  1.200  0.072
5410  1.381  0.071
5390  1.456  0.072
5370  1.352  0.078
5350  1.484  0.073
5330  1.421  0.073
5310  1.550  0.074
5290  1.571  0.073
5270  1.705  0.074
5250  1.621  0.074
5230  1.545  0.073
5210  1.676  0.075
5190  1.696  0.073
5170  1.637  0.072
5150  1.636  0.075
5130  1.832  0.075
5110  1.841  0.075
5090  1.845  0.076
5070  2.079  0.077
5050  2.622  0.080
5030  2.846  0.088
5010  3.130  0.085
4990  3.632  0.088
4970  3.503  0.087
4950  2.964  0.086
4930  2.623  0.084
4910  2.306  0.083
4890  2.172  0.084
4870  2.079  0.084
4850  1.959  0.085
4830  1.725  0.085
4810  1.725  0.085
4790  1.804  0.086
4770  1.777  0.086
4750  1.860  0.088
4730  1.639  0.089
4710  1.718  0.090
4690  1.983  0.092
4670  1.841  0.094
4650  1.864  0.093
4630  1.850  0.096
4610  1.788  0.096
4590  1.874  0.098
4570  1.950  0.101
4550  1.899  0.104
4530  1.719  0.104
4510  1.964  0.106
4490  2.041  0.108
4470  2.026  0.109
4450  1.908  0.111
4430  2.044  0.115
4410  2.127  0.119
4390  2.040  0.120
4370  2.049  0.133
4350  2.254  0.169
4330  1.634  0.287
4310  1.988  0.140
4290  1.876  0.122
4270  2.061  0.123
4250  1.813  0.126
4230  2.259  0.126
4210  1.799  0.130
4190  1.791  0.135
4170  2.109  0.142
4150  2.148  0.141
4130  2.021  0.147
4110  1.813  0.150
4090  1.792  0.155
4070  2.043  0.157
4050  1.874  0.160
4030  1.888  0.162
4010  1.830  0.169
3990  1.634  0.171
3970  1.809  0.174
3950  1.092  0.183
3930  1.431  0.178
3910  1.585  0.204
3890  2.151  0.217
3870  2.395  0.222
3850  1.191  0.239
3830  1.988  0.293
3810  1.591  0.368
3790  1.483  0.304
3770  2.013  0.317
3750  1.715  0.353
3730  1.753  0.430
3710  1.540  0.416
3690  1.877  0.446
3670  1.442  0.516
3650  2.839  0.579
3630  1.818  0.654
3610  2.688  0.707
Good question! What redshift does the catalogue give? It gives 0.78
